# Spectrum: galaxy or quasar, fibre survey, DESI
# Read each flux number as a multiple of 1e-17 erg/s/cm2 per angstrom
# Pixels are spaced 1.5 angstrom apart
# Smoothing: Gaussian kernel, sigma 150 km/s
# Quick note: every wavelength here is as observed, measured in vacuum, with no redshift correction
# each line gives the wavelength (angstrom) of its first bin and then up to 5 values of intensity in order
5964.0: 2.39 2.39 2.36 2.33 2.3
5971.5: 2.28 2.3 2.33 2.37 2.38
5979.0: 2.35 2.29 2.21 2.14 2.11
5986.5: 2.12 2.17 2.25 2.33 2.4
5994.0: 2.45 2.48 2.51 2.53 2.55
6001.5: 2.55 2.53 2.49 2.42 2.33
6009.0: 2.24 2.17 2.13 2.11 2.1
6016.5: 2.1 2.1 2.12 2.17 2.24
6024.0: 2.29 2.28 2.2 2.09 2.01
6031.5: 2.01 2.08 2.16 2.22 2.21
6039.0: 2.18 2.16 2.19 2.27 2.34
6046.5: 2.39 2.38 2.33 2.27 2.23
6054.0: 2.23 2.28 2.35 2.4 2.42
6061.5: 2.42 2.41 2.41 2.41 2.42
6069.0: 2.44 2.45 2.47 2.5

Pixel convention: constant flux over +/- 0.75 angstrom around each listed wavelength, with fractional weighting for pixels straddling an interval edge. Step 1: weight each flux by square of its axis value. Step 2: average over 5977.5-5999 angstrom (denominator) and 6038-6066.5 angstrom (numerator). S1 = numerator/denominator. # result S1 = 1.02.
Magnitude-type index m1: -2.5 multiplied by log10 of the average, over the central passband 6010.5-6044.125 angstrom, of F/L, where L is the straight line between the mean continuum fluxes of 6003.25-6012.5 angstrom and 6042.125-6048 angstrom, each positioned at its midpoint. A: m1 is 0.08 mag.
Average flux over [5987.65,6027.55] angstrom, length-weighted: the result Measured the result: 2.31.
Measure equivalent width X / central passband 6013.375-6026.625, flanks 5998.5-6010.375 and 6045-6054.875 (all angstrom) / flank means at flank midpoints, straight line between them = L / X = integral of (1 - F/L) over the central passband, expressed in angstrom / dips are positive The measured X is 1.22 angstrom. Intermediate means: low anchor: 2.44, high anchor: 2.31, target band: 2.17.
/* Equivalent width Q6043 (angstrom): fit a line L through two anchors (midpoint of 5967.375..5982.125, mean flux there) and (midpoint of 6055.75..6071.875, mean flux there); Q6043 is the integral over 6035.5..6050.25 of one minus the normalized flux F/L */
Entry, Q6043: 0.8 angstrom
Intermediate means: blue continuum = 2.32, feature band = 2.27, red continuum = 2.41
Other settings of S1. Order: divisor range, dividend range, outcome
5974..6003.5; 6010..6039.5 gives 0.92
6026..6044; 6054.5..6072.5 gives 1.13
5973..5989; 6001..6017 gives 1.03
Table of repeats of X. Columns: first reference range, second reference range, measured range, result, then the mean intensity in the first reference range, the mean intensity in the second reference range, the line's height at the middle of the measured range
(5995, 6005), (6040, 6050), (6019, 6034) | 1.5 angstrom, 2.52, 2.3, 2.39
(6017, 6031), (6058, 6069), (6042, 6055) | 0.1 angstrom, 2.16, 2.41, 2.32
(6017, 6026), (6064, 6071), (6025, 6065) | 1.0 angstrom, 2.2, 2.43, 2.31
